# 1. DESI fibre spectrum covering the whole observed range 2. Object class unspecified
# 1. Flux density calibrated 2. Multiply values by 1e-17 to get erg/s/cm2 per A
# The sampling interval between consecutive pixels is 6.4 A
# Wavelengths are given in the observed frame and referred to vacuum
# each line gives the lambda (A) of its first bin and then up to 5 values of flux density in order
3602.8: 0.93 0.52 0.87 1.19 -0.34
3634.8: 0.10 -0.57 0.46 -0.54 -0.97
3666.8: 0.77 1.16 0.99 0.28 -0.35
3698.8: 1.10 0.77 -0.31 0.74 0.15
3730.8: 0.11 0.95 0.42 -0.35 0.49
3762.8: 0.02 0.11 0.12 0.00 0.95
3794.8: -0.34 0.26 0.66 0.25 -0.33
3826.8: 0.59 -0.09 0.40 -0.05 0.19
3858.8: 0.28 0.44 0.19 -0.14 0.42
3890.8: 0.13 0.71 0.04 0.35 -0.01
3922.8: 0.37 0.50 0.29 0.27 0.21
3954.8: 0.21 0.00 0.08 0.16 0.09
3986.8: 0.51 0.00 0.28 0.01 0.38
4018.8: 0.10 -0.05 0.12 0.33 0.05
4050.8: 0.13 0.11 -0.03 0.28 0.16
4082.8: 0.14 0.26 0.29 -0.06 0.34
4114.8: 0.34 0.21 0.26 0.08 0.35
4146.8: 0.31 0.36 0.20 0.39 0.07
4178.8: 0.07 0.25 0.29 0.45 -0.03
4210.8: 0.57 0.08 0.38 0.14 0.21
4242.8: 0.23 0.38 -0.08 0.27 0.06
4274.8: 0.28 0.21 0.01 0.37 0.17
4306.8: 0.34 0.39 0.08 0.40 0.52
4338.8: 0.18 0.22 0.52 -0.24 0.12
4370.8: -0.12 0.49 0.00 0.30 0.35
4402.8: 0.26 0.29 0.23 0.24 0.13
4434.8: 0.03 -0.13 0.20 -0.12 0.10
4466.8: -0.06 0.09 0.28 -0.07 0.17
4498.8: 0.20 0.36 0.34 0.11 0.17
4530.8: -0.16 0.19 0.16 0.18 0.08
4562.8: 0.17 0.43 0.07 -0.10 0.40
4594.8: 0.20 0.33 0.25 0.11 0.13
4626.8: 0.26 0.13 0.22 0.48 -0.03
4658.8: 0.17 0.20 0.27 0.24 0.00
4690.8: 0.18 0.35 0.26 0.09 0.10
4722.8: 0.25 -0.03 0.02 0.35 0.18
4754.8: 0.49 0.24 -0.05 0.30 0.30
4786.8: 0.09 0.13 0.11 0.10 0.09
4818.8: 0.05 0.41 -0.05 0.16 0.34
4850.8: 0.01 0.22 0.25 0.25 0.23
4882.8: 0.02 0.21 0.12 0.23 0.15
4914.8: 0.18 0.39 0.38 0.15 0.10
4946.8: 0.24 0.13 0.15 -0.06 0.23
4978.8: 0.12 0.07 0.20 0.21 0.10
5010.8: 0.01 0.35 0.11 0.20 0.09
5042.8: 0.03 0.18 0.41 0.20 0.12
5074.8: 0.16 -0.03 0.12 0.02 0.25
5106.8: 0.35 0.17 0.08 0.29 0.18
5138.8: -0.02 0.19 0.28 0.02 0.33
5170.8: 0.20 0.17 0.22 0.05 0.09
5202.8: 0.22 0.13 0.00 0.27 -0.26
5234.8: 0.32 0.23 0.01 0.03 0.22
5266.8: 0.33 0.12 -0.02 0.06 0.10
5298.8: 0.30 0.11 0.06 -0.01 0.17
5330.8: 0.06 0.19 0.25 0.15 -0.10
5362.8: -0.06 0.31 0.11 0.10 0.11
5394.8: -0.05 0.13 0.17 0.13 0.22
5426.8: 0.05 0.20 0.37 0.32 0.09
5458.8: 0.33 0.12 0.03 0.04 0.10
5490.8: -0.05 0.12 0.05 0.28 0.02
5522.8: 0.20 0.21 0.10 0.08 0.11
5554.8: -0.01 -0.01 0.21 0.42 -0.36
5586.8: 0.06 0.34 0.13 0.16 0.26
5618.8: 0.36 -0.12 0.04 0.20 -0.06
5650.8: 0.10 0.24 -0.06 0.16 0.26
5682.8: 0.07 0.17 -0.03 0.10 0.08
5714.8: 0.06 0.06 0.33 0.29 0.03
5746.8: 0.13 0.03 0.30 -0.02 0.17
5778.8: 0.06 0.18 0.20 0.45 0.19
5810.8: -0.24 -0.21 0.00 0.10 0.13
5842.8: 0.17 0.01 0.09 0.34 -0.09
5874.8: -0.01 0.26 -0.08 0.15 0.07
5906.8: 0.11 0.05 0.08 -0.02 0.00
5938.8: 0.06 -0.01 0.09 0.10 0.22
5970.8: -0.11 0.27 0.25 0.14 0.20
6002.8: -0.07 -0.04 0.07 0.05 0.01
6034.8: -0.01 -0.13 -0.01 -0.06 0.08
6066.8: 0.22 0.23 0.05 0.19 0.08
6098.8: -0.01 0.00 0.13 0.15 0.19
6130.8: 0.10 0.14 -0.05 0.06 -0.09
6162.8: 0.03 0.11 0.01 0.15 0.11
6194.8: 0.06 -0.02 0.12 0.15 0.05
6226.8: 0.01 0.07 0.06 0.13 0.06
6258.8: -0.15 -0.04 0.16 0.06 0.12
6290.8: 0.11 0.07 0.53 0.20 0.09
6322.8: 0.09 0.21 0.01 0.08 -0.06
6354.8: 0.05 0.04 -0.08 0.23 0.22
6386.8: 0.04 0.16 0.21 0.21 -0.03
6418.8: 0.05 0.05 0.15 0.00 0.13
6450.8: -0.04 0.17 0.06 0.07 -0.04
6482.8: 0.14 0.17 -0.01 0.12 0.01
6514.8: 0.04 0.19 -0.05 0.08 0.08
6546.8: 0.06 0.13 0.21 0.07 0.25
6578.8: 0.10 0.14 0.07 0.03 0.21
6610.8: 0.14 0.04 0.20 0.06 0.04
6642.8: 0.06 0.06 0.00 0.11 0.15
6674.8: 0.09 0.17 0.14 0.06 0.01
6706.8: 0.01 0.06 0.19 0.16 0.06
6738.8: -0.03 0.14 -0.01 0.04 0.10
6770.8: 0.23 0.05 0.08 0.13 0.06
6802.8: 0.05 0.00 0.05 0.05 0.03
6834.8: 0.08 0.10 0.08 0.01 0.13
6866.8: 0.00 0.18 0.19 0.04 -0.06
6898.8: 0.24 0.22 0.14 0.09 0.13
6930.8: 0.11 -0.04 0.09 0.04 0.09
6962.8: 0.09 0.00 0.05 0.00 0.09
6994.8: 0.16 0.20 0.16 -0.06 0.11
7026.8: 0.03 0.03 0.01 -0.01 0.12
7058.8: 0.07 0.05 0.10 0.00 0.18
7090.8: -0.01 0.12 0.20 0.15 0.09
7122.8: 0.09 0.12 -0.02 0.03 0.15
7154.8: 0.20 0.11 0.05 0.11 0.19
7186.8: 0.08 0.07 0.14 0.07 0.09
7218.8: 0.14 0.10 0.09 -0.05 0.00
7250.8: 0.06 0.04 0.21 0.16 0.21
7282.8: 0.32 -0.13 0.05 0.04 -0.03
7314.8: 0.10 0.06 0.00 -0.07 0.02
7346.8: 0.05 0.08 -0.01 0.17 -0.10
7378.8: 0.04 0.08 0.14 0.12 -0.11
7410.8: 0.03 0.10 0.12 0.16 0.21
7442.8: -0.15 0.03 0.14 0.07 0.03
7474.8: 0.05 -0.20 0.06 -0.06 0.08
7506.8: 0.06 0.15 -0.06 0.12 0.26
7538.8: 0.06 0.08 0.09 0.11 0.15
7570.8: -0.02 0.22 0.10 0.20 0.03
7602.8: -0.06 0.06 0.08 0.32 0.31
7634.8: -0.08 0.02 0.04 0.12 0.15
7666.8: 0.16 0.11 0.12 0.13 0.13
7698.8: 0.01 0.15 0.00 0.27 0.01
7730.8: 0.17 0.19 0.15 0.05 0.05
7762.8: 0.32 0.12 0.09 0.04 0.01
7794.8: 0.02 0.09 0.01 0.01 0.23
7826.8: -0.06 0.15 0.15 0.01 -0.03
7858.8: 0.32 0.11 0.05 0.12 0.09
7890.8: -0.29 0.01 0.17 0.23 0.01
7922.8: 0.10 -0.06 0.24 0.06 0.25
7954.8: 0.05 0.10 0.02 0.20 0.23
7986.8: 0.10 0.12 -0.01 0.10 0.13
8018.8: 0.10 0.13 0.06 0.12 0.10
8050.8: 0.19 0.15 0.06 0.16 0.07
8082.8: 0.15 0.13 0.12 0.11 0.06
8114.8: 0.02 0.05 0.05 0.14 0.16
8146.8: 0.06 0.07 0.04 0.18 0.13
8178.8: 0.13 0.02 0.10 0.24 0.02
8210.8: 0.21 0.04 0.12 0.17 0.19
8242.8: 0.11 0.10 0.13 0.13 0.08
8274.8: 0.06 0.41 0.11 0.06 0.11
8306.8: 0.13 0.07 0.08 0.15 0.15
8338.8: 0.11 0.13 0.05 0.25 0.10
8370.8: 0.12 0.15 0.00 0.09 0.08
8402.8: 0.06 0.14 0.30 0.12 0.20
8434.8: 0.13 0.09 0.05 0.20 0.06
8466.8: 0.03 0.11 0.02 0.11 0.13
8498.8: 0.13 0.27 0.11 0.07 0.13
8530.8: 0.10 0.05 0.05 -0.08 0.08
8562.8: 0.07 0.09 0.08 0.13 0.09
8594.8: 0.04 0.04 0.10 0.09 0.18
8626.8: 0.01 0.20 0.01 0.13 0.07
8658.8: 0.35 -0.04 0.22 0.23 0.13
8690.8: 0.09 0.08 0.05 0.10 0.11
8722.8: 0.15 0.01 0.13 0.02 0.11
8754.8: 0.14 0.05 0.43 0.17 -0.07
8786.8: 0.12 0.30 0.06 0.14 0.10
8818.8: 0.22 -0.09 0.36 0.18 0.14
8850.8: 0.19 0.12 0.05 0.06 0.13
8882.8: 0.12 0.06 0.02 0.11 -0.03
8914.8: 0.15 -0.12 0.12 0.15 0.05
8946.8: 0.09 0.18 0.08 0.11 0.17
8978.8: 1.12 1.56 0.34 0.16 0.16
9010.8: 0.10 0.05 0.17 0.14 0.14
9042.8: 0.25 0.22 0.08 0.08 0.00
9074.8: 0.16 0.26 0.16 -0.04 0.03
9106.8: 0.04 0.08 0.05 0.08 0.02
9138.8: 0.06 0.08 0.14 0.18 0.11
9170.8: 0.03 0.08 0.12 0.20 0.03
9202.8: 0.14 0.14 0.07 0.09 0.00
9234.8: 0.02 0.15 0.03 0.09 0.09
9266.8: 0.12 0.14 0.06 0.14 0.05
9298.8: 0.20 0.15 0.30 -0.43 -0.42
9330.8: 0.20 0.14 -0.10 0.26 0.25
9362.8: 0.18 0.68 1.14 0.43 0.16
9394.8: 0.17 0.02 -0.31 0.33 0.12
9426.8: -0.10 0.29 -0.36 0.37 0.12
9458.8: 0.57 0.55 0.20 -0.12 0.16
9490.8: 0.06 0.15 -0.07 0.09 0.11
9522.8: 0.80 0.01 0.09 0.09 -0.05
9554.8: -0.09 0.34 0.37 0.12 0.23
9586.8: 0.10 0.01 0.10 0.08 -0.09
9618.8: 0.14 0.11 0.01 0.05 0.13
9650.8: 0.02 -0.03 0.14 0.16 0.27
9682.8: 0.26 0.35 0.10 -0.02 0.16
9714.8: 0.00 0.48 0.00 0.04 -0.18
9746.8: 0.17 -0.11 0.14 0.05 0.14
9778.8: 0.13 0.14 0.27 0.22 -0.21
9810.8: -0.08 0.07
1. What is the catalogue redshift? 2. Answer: 1.409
